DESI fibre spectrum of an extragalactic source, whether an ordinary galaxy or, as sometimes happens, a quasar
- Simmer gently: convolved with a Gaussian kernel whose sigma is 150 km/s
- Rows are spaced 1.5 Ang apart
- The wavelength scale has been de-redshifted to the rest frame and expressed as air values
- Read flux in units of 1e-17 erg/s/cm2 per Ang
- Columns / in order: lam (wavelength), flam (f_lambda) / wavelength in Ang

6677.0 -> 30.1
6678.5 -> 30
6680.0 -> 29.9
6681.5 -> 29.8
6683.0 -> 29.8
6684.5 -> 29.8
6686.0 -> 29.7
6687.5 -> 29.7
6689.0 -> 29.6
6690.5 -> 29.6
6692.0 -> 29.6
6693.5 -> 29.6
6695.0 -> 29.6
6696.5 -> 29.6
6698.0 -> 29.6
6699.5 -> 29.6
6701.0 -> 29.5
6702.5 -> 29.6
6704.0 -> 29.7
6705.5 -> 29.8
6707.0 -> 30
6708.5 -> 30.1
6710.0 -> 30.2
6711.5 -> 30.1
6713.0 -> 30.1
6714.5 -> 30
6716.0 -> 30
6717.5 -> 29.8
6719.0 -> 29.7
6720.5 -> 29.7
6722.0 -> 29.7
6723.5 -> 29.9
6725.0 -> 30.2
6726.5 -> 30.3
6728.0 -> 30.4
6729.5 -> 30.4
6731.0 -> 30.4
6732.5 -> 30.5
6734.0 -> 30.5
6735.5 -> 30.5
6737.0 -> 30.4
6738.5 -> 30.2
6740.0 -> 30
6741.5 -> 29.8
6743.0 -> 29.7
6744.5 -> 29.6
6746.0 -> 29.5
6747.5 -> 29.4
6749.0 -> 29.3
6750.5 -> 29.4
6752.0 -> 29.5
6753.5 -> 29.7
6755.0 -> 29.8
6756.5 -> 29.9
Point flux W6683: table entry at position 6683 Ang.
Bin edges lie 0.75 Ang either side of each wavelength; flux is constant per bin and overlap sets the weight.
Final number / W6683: 29.8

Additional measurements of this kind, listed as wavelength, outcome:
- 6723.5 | 29.9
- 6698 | 29.6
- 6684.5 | 29.8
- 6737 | 30.4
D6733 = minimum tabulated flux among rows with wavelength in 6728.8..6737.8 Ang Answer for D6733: 30.4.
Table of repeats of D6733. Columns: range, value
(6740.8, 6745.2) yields 29.6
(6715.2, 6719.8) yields 29.7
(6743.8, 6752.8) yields 29.3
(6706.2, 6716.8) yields 30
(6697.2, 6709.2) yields 29.5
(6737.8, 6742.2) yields 29.8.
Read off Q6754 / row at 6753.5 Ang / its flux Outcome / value 29.7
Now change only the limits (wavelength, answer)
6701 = 29.5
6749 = 29.3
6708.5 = 30.1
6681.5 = 29.8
